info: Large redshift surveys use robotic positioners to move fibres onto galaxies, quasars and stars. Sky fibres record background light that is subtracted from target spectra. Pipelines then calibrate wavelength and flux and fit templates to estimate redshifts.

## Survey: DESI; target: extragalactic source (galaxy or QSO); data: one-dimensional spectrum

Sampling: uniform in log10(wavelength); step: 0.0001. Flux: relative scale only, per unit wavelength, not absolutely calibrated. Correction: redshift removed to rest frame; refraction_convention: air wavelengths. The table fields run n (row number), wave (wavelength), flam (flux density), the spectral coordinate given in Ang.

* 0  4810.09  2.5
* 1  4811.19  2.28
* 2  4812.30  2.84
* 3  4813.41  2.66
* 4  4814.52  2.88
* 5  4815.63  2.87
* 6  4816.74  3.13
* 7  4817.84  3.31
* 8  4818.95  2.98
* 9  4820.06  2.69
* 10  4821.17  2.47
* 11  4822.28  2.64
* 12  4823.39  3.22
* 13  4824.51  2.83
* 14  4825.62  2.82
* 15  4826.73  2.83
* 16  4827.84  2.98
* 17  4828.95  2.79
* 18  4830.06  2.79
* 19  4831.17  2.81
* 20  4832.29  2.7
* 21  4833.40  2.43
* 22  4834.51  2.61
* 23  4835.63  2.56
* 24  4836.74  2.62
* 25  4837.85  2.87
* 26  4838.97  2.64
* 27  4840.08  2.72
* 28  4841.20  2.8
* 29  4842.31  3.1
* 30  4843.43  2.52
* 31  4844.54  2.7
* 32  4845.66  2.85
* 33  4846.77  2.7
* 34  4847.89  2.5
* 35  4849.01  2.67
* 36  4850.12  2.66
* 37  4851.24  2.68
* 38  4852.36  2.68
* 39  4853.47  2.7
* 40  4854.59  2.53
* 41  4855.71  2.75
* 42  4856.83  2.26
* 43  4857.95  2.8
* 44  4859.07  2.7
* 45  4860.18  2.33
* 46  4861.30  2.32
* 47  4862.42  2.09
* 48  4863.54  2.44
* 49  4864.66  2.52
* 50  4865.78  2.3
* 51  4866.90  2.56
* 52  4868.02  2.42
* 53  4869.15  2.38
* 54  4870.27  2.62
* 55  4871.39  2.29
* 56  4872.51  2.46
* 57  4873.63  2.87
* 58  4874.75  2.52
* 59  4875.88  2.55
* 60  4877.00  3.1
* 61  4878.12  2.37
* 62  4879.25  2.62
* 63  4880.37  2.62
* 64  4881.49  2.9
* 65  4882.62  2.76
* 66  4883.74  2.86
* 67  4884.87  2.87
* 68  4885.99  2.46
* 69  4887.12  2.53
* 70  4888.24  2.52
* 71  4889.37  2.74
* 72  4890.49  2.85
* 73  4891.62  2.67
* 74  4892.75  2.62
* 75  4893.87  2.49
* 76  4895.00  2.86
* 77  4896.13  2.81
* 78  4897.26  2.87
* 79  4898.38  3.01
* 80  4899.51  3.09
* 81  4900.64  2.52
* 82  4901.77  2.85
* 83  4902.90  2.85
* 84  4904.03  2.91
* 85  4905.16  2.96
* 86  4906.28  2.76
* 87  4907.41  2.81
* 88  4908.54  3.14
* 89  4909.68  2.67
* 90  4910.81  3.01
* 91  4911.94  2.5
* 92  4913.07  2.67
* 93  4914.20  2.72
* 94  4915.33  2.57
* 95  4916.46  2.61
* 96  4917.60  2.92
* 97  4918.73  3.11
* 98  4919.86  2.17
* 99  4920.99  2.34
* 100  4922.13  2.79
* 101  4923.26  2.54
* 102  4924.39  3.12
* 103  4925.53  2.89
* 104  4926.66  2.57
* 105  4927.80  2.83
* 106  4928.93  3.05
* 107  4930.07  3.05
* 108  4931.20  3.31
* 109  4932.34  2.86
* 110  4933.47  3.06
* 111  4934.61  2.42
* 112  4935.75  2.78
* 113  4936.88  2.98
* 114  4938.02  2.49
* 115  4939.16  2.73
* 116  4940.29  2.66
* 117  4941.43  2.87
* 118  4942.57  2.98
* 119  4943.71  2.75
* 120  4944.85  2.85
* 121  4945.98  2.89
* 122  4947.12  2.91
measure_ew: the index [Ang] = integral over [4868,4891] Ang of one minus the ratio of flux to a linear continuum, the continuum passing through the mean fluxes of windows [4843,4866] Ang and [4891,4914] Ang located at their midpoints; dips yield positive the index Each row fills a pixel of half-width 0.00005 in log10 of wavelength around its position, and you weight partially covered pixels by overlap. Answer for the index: 0.4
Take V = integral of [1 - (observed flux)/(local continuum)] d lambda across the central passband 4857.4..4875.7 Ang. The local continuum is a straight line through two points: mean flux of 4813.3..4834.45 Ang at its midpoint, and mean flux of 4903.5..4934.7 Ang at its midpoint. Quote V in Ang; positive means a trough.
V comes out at 2.22 Ang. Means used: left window 2.83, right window 2.8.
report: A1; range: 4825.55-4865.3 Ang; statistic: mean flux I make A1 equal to 2.65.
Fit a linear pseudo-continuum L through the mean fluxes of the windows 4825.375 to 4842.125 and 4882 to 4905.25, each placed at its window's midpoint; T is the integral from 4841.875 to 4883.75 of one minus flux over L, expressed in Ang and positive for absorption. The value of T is 2.40 Ang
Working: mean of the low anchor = 2.74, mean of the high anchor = 2.76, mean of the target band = 2.59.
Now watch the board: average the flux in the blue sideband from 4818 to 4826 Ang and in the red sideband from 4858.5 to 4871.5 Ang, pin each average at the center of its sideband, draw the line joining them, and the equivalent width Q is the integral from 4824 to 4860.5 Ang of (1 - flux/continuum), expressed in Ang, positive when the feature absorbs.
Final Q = -0.9 Ang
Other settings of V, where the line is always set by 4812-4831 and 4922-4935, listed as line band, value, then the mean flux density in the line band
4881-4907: 1.0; 2.77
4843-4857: 1.1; 2.64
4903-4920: 0.6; 2.79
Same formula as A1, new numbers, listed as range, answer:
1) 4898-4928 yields 2.77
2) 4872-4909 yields 2.75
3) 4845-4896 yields 2.6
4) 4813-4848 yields 2.79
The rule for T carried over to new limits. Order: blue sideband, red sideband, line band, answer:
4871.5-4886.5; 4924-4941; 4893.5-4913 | -0.52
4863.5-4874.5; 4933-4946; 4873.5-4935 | -3.07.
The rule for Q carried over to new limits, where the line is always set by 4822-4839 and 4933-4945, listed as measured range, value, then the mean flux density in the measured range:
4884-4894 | 0.42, 2.65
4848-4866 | 1.53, 2.53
